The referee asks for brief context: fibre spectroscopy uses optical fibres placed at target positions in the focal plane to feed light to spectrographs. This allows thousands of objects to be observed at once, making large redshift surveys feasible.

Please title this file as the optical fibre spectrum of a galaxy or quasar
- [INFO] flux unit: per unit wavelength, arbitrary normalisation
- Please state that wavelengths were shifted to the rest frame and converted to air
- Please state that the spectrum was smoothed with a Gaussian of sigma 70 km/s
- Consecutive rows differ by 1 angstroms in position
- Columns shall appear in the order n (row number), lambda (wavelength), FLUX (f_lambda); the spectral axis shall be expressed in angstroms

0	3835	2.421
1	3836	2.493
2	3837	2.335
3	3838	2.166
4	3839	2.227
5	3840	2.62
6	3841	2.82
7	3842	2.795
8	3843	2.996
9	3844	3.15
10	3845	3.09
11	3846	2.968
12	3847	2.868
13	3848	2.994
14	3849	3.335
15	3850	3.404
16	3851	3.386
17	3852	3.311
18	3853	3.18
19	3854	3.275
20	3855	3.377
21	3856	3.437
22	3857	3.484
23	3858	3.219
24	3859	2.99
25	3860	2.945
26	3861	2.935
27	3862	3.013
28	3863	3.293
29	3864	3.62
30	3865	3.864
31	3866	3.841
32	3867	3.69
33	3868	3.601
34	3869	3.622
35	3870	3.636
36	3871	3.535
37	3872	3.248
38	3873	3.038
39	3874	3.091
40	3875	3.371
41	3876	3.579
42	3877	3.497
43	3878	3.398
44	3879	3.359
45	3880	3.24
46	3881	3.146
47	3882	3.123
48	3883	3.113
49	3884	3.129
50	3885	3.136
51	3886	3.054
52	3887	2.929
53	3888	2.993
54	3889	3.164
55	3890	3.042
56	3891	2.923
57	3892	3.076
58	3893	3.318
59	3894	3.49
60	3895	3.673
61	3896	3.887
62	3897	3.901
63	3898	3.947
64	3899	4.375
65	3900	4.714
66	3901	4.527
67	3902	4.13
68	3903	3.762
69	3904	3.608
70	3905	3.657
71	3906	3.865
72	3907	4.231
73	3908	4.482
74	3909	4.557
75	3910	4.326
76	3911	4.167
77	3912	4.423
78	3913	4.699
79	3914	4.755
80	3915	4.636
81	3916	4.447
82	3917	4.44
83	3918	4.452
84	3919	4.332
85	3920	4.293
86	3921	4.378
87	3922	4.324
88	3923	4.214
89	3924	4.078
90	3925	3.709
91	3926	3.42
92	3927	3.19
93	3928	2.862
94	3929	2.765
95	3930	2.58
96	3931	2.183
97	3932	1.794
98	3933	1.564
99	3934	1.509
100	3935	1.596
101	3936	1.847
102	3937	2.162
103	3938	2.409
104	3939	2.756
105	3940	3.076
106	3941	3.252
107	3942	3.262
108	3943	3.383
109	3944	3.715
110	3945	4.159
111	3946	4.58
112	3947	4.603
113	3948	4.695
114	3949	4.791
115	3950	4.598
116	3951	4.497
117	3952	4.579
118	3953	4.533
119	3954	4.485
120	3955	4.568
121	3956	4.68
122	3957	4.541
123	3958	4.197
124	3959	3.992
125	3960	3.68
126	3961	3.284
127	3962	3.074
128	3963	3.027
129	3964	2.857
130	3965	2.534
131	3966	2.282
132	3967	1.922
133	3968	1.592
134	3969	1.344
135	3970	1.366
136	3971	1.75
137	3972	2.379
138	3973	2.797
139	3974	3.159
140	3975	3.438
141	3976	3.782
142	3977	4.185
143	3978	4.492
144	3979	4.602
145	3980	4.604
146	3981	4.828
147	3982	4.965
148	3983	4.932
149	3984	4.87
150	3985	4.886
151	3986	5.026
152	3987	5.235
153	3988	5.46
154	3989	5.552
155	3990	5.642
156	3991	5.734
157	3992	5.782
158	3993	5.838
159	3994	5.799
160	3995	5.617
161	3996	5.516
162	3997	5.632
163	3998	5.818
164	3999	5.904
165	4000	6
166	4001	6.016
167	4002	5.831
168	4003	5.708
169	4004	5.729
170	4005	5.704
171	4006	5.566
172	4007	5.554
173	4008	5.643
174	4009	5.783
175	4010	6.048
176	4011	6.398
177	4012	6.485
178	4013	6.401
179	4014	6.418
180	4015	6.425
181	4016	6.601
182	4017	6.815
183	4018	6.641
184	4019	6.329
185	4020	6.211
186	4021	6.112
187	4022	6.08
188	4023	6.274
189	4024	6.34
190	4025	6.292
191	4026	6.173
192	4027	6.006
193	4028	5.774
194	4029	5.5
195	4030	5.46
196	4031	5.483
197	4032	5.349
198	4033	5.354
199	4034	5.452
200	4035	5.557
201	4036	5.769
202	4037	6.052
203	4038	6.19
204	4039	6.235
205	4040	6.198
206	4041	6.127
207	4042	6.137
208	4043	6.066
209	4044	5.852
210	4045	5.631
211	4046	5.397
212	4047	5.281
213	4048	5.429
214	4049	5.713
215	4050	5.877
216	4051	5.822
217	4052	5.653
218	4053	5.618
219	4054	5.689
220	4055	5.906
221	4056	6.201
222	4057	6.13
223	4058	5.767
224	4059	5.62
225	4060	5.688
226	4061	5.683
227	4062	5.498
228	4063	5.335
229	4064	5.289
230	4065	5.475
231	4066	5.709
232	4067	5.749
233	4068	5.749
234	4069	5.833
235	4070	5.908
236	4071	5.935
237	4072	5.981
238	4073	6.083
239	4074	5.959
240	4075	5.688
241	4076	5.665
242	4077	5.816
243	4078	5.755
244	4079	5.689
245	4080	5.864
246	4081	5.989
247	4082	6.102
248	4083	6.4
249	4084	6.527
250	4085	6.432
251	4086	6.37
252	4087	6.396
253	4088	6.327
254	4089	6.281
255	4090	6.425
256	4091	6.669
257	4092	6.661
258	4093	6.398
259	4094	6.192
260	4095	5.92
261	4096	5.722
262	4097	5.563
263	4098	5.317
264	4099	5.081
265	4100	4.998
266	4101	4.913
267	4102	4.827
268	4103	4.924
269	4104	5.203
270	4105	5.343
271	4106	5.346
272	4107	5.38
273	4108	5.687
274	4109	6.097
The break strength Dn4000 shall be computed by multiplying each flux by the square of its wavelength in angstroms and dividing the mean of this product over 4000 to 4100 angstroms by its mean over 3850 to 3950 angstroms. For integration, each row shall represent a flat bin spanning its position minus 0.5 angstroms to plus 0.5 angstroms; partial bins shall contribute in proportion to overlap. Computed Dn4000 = 1.82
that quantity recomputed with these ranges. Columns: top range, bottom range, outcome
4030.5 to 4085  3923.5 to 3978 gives 1.90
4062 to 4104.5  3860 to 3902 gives 1.87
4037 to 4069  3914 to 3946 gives 1.86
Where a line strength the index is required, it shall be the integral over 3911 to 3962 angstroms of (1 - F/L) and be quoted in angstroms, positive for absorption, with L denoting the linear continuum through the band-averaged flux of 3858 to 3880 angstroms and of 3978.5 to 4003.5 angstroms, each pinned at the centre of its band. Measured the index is 9.1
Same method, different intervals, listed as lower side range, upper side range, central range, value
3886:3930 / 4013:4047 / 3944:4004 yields 8.4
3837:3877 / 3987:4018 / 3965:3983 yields 7.4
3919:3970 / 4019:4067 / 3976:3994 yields -3.0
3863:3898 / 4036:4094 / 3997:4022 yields -4.4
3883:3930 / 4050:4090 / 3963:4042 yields -1.3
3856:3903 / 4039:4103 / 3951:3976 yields 7.0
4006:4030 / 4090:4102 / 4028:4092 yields 0.8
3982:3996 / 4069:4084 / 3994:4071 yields -2.9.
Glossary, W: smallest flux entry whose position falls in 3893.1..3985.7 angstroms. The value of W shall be 1.344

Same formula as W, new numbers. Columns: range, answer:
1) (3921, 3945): 1.509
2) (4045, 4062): 5.281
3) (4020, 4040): 5.349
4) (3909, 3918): 4.167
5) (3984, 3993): 4.87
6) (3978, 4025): 4.492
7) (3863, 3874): 3.038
